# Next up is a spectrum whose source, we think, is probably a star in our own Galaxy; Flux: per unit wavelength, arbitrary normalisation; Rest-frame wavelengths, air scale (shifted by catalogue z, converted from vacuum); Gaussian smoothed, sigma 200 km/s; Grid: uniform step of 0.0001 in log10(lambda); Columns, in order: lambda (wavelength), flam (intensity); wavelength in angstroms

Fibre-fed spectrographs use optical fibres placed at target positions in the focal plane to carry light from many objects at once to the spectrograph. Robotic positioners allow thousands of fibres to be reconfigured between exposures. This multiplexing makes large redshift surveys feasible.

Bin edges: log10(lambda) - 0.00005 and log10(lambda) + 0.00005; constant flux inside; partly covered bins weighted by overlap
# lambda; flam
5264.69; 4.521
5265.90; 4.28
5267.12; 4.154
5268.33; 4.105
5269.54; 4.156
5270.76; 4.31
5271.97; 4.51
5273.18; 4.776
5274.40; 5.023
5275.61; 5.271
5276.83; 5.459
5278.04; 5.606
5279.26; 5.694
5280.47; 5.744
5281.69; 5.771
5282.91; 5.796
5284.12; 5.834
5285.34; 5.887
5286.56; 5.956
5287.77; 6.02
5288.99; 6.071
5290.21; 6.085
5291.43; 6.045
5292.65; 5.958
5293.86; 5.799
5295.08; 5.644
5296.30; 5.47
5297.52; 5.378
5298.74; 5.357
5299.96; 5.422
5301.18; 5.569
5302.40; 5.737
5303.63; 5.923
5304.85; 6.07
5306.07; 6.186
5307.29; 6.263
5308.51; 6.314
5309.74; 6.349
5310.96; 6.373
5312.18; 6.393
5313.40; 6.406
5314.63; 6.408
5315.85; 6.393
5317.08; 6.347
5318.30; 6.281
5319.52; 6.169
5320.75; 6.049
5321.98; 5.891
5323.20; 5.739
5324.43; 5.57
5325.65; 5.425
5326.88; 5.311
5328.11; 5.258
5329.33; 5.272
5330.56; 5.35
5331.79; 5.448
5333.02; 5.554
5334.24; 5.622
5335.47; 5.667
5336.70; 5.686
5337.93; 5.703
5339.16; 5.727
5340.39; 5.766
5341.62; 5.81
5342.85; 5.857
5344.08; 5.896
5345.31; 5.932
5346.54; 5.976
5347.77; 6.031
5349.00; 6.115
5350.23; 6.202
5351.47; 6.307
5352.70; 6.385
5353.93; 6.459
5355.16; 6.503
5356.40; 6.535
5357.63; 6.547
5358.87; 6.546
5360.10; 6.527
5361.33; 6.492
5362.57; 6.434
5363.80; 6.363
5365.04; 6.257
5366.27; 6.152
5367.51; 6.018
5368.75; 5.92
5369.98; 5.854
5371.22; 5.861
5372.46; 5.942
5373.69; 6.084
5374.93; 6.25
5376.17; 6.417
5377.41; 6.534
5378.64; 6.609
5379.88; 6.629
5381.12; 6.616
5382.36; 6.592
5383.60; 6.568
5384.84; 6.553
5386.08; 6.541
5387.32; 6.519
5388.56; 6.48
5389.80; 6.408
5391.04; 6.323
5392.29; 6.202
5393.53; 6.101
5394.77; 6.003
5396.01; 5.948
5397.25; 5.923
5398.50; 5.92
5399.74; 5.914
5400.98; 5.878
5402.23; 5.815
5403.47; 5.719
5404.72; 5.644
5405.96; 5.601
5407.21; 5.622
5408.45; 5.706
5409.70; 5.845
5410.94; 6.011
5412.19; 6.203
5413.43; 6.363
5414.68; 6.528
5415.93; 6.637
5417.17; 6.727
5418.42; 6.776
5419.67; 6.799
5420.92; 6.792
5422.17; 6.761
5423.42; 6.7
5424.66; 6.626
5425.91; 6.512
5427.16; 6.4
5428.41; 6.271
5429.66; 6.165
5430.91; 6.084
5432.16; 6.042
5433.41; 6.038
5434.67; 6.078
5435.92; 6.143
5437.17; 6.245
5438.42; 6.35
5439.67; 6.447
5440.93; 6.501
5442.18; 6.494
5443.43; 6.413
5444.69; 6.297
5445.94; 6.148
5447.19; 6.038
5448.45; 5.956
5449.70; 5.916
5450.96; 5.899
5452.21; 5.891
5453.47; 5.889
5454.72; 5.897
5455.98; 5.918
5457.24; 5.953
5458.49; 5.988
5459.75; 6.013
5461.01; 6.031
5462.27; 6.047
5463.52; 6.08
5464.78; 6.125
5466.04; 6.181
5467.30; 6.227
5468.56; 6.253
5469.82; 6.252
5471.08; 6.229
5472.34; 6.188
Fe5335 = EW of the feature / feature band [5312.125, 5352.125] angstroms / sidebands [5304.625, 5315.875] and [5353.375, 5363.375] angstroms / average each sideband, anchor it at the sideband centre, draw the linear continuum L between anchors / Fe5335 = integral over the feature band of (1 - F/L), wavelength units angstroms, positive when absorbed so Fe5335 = 3.4 angstroms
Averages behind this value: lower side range 6.32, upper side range 6.5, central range 5.86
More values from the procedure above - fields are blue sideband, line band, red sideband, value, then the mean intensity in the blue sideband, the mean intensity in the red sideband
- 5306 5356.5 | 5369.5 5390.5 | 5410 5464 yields -1.0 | 5.97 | 6.26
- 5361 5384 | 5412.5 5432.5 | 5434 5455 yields -1.0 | 6.29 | 6.16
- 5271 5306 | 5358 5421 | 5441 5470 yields -3.5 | 5.63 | 6.09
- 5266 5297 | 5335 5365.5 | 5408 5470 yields -2.1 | 5.39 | 6.23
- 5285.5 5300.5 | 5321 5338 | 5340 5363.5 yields 1.5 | 5.77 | 6.24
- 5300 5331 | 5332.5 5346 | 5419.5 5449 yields 0.6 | 5.95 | 6.34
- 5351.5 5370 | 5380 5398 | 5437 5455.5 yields -0.2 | 6.35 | 6.16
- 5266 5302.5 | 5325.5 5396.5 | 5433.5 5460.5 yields -4.6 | 5.4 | 6.11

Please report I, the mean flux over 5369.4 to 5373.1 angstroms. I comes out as 5.89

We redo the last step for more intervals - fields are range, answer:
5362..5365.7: 6.36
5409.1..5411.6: 5.94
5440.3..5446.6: 6.37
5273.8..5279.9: 5.42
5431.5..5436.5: 6.07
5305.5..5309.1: 6.26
